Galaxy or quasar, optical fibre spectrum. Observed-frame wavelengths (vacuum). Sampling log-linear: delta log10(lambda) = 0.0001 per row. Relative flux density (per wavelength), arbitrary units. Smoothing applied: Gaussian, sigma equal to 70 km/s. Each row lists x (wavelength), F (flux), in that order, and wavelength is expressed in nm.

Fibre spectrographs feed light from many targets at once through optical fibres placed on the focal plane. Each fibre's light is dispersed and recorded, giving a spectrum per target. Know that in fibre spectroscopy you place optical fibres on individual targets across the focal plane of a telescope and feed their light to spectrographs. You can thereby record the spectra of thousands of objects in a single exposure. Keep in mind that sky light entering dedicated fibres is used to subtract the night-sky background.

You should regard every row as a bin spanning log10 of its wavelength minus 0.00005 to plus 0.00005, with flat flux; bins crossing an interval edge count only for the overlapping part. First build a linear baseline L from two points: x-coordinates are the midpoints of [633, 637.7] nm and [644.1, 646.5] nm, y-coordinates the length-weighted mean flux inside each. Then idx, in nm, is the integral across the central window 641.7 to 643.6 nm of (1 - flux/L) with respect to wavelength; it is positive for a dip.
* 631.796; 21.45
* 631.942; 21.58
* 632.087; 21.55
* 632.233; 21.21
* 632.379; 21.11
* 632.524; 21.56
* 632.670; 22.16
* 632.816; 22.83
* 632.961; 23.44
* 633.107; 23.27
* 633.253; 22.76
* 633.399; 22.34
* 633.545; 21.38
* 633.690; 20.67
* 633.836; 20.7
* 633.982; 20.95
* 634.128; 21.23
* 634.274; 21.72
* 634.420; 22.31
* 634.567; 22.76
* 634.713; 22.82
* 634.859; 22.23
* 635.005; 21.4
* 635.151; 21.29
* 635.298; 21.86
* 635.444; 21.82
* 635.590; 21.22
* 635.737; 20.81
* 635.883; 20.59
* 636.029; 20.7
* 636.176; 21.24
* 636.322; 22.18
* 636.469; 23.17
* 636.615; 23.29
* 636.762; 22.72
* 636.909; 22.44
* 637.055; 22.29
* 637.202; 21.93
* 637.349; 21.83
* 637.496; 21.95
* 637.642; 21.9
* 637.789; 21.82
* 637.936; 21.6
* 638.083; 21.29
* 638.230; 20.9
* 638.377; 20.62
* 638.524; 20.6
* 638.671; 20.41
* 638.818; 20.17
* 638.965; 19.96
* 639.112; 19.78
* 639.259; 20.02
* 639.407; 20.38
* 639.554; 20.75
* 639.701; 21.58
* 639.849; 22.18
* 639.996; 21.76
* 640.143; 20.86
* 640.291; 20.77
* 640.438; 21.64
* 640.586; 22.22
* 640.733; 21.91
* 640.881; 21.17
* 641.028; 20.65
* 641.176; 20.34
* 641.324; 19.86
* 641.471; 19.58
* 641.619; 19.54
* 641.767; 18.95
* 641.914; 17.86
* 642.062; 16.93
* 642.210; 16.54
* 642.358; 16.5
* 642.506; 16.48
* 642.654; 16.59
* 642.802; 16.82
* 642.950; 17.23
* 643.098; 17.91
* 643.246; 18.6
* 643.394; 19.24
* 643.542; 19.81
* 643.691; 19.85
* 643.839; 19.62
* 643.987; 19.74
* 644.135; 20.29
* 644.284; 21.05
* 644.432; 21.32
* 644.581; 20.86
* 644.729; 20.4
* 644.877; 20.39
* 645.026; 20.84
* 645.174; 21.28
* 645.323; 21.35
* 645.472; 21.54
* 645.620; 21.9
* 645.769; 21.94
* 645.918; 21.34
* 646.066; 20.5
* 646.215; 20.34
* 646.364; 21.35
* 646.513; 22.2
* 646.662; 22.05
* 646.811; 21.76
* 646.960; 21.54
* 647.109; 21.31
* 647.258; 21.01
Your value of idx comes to 0.33 nm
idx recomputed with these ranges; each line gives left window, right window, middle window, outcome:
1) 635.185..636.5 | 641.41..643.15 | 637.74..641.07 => -0.299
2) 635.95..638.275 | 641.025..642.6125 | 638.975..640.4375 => -0.069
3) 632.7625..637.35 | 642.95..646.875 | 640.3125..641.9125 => 0.050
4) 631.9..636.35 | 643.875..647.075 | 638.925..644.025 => 0.434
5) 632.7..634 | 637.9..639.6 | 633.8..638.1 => -0.100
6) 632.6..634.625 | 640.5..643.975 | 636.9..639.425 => -0.087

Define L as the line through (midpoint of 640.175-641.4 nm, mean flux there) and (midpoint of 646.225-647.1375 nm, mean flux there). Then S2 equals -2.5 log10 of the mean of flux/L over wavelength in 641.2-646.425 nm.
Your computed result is 0.095 mag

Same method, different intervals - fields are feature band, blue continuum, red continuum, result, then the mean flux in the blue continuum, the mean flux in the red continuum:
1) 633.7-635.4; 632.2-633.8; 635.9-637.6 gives 0.019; 22.1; 22.1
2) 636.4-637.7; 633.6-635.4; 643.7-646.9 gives -0.044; 21.7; 21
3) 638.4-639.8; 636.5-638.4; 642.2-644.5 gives 0.031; 22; 18.7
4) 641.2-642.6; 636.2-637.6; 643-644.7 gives 0.139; 22.4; 19.8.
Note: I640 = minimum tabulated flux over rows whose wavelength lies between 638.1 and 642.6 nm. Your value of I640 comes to 16.48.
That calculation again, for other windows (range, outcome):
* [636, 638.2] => 20.7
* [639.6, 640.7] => 20.77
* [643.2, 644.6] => 18.6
